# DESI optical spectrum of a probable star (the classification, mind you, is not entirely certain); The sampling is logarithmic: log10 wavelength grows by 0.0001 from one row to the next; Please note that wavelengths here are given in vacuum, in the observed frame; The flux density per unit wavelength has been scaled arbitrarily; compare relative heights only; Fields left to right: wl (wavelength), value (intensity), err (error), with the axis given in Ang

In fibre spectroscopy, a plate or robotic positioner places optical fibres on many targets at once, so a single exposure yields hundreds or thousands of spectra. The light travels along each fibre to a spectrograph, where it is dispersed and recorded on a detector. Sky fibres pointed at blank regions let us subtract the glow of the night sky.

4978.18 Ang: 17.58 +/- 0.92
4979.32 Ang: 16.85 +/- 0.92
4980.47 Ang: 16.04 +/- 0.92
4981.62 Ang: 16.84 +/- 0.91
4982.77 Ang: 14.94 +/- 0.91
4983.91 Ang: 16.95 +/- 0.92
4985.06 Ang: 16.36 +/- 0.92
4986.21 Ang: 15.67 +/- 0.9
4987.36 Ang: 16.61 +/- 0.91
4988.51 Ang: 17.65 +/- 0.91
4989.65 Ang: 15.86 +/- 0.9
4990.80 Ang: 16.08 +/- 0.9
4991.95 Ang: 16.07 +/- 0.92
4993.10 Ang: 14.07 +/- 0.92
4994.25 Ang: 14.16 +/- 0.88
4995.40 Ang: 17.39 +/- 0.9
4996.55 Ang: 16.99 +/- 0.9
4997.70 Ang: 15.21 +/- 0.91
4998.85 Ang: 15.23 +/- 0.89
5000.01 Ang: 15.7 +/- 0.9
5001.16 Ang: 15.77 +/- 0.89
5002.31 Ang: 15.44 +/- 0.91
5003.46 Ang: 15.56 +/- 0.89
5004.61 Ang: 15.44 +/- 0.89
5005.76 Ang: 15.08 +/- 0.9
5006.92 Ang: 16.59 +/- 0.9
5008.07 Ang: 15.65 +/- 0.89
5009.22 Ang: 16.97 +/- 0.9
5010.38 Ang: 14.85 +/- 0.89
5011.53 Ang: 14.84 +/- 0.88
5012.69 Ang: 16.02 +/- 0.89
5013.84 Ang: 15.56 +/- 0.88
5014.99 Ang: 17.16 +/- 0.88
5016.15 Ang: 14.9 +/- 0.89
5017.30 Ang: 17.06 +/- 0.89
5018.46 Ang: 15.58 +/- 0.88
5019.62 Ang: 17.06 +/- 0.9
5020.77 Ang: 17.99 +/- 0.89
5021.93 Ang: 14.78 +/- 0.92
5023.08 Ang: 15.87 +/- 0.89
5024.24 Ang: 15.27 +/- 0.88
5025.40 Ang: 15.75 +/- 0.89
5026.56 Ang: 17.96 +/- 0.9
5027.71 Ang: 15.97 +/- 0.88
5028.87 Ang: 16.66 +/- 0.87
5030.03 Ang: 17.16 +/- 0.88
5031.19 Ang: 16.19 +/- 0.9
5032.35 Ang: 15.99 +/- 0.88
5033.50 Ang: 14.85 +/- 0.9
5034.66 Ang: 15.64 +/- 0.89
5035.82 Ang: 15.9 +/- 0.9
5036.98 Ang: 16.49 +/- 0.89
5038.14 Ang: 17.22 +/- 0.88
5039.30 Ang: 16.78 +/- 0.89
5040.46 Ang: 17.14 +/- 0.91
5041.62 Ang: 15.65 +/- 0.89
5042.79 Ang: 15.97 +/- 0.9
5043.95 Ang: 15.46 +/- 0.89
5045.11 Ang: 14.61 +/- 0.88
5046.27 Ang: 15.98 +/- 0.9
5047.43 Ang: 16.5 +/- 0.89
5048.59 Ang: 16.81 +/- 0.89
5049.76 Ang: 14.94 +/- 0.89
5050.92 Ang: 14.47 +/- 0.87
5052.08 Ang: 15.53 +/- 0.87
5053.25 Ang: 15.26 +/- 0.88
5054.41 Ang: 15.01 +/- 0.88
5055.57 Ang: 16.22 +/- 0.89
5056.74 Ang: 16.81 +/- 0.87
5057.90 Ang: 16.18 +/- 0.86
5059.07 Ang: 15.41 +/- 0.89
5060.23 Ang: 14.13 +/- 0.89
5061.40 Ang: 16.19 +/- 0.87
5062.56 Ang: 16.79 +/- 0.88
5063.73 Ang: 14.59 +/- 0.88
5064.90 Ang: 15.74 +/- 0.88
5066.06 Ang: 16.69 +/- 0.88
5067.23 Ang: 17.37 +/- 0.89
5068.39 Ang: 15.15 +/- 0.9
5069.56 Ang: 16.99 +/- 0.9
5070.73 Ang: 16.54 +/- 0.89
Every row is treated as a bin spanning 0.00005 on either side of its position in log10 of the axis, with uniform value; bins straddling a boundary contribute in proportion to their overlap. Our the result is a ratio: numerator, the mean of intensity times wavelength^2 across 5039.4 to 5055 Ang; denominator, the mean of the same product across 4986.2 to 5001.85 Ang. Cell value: 1.01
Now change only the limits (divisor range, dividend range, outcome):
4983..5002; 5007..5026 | 1.01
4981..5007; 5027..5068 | 1.03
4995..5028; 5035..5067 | 1.01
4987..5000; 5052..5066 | 1.01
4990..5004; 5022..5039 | 1.05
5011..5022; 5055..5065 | 0.99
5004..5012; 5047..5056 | 1.01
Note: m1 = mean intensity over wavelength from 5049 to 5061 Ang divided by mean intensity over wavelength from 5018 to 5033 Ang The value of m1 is 0.9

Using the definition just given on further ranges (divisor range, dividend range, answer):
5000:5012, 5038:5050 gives 1.03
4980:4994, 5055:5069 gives 0.99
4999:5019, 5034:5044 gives 1.03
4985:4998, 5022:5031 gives 1.02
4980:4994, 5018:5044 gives 1.01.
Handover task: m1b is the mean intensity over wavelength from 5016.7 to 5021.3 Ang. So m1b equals 16.9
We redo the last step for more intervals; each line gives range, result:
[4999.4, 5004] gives 15.6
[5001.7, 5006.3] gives 15.4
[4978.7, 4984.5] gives 16.3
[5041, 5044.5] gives 15.7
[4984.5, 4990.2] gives 16.4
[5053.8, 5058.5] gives 16.1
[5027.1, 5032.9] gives 16.4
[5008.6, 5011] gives 15.9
